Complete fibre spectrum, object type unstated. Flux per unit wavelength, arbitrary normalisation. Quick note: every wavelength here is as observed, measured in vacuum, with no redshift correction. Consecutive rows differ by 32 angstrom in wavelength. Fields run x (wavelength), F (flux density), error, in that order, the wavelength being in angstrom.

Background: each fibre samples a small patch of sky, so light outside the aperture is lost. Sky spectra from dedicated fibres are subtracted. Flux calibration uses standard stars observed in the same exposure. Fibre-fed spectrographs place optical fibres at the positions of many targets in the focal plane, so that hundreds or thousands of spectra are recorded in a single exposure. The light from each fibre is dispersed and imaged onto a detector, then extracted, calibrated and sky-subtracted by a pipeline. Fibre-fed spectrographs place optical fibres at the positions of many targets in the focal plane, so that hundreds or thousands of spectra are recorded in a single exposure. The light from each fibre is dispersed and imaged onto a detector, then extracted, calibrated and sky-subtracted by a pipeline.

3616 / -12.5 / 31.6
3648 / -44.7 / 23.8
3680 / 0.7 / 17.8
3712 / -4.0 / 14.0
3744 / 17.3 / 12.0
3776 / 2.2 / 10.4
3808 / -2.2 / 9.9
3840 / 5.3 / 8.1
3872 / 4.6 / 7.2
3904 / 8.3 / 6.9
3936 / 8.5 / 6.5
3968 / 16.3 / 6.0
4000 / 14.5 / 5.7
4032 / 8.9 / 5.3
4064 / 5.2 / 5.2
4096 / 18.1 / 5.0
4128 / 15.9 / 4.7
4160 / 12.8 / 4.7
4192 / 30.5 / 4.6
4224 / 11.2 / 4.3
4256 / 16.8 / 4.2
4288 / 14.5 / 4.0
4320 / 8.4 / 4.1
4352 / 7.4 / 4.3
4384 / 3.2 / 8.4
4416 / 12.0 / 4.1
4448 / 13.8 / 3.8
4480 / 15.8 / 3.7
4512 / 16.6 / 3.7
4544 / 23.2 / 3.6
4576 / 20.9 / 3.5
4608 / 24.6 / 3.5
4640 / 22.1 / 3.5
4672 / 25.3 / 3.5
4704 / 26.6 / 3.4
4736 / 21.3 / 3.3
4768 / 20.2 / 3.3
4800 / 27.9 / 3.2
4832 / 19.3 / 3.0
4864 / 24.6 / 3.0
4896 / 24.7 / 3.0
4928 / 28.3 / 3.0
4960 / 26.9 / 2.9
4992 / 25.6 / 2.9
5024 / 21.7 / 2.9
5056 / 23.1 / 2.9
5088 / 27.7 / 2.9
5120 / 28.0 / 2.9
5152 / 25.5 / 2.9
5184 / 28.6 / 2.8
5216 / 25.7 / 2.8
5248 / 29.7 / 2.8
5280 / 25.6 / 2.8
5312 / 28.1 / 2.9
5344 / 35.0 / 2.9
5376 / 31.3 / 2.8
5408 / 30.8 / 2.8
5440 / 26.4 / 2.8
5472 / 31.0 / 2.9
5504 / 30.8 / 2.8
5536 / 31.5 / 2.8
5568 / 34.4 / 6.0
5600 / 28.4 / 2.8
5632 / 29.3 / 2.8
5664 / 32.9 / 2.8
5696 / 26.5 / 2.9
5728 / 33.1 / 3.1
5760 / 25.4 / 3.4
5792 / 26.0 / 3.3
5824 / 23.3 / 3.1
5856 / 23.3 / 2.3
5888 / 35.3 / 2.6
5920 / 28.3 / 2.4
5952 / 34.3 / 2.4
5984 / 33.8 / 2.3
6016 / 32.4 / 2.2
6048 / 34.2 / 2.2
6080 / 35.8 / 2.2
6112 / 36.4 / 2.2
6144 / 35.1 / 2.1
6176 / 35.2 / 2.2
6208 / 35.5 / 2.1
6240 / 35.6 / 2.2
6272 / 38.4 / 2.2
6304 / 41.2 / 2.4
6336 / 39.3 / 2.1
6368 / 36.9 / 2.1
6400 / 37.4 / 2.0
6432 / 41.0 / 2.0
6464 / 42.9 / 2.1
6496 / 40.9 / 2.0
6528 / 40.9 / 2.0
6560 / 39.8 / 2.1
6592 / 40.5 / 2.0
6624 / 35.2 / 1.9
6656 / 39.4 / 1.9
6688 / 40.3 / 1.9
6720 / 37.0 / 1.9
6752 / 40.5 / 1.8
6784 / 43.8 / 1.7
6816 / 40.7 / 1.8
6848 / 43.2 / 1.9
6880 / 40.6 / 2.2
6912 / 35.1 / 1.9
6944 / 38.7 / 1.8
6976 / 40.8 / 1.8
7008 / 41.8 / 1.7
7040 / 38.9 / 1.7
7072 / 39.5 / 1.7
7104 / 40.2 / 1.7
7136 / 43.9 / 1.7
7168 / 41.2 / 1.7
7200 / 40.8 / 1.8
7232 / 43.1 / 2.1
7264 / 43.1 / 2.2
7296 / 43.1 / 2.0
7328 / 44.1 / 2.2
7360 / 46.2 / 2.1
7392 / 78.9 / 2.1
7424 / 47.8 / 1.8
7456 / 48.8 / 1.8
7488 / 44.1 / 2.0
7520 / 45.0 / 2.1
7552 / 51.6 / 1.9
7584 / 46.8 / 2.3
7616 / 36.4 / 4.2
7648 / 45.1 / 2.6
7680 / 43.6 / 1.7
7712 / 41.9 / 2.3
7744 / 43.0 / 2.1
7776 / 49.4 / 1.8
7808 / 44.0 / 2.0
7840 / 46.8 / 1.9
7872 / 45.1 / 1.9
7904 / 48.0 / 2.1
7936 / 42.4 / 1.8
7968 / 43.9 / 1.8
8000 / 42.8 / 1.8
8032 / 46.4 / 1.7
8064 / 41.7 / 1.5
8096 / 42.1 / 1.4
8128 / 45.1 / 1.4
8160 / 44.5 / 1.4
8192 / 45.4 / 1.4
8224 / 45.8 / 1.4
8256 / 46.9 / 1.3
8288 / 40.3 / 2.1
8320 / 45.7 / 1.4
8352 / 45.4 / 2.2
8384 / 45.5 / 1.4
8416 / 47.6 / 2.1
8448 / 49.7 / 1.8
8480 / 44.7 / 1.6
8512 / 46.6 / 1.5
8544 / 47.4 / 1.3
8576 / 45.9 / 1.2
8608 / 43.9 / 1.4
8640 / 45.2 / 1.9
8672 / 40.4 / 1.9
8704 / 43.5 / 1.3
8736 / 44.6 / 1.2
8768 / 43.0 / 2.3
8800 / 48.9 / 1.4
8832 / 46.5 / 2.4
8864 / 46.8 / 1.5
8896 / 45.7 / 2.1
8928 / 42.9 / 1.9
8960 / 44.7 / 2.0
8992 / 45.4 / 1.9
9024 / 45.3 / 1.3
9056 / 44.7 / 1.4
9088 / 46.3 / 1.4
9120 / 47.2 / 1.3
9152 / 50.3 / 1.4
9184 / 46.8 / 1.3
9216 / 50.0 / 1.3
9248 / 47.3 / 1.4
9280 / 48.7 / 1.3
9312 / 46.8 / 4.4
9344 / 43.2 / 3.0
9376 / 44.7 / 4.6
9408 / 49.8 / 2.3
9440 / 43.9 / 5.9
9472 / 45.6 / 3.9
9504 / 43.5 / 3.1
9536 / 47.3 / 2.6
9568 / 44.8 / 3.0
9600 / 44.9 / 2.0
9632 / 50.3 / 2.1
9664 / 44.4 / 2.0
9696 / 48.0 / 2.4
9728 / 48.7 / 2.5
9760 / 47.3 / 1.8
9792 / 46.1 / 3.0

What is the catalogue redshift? 0.12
